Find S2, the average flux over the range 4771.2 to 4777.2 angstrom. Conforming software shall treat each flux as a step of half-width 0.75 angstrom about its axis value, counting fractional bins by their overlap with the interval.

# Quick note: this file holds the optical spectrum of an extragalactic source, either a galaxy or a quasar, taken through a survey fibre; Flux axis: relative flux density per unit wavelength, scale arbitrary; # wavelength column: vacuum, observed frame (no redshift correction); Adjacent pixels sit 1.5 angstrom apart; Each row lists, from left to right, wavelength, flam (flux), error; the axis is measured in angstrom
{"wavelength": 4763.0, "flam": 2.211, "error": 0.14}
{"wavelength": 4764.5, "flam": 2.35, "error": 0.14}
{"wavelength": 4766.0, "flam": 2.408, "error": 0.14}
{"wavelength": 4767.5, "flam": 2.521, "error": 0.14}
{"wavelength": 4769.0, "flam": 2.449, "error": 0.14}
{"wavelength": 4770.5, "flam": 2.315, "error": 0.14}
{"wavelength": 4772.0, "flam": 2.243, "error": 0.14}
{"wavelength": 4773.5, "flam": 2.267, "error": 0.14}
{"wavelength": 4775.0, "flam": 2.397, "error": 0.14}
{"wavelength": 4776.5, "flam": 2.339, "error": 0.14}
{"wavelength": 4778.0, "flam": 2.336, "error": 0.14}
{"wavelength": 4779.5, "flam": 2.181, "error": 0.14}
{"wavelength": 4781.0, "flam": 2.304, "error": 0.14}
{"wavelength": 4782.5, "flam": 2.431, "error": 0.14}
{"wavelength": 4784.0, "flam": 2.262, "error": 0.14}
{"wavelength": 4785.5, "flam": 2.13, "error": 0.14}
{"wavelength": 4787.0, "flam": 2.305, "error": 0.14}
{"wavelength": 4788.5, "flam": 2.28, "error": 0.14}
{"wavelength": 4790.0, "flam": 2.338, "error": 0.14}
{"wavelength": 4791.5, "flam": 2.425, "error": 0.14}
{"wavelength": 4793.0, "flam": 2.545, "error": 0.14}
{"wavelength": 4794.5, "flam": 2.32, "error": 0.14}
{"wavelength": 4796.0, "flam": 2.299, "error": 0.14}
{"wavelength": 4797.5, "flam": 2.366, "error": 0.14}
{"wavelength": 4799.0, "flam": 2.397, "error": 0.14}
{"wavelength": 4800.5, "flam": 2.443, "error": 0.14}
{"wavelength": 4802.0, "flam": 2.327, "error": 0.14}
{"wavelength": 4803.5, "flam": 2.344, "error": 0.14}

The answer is 2.31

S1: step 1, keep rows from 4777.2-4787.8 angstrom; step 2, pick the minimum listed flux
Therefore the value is 2.13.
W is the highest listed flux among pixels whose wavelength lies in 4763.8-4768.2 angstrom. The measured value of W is 2.521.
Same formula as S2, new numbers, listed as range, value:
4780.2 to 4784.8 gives 2.33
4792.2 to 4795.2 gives 2.43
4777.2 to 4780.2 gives 2.26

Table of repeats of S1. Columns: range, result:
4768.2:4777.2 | 2.243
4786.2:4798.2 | 2.28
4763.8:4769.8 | 2.35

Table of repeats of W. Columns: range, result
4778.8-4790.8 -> 2.431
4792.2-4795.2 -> 2.545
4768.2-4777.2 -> 2.449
